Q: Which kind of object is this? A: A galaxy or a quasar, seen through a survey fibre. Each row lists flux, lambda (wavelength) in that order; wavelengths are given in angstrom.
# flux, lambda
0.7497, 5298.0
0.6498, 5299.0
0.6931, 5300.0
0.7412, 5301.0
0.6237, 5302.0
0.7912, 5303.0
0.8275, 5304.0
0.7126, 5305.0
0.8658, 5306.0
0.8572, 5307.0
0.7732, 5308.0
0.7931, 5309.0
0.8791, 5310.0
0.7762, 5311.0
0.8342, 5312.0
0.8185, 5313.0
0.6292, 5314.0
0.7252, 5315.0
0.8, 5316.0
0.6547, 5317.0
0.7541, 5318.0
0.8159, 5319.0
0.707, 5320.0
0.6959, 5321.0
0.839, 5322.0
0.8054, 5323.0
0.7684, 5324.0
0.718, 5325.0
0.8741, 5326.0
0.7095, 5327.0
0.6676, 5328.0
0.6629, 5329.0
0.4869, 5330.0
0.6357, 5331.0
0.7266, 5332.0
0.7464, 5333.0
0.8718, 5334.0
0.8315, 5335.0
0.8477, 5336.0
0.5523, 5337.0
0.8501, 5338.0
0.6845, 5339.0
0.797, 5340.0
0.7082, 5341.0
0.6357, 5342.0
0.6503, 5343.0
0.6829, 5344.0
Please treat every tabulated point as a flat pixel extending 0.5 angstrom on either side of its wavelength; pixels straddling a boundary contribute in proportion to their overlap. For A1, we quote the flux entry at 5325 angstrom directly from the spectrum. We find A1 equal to 0.718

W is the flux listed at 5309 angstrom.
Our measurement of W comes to 0.7931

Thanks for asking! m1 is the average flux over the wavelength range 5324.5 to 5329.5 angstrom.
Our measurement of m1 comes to 0.726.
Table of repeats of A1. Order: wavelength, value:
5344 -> 0.6829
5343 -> 0.6503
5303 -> 0.7912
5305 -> 0.7126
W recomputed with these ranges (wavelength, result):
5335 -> 0.8315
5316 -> 0.8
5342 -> 0.6357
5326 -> 0.8741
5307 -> 0.8572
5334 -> 0.8718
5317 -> 0.6547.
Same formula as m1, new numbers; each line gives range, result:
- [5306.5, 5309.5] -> 0.808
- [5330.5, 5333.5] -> 0.703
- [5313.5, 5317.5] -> 0.702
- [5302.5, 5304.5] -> 0.809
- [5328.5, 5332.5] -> 0.628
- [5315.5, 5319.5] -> 0.756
